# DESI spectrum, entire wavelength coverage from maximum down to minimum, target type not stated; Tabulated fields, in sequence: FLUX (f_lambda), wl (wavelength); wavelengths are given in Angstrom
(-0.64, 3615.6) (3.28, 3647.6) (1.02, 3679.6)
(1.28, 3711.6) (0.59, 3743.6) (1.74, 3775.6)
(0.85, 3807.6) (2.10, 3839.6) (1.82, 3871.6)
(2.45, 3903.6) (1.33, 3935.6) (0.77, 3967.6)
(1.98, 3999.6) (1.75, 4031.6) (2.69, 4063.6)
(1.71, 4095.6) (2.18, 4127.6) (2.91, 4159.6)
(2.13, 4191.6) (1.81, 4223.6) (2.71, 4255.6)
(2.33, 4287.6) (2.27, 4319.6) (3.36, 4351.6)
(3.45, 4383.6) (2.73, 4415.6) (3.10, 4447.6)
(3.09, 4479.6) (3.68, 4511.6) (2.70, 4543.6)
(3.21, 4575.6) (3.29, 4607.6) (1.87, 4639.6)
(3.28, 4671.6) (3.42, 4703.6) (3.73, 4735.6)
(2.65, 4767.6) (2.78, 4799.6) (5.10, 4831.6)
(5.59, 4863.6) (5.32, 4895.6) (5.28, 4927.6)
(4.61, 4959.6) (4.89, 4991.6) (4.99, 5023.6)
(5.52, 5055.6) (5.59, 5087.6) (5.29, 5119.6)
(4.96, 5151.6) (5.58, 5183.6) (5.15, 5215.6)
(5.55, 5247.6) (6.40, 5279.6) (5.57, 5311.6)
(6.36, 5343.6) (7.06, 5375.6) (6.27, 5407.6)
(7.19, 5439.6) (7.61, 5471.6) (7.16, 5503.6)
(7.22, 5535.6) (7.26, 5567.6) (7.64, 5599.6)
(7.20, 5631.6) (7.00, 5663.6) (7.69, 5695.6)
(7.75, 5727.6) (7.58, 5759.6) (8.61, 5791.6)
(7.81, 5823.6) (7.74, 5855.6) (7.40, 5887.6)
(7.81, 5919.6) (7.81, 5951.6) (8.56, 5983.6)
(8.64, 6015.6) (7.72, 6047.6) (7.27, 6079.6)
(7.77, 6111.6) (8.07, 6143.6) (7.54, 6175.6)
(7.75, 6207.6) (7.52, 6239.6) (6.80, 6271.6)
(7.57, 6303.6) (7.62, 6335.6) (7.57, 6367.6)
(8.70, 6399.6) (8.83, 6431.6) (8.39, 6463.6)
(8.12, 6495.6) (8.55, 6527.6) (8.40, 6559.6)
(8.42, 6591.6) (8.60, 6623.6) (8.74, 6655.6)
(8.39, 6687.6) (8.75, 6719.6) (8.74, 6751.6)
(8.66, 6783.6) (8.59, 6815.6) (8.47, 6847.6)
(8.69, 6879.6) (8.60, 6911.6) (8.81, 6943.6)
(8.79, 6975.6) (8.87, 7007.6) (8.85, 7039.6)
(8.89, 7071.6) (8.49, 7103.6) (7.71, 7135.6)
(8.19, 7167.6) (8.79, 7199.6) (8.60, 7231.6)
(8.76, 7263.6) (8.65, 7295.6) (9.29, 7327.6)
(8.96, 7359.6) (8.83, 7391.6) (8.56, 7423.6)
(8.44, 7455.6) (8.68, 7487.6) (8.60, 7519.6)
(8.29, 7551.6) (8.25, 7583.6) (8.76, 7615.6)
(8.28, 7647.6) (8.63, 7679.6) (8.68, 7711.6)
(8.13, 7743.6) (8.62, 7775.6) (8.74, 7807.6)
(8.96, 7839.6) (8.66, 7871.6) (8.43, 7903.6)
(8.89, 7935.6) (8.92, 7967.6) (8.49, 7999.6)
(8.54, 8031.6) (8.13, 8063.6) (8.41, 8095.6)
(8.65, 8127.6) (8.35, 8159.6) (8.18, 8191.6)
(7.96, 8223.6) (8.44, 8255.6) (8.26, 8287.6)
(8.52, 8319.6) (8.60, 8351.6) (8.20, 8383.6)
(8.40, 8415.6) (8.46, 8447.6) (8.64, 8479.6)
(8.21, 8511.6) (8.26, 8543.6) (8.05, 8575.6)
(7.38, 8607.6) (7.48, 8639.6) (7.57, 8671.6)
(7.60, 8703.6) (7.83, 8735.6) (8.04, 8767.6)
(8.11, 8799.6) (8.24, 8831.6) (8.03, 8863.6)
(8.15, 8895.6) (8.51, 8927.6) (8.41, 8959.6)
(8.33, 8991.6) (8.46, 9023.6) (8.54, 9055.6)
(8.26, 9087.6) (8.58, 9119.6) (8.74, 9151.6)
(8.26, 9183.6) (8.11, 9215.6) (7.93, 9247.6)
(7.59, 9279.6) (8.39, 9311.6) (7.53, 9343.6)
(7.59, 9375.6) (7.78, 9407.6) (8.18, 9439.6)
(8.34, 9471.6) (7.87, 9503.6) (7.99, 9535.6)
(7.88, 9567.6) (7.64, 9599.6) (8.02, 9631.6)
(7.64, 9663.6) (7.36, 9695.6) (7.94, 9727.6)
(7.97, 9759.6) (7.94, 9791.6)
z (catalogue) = 0.21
